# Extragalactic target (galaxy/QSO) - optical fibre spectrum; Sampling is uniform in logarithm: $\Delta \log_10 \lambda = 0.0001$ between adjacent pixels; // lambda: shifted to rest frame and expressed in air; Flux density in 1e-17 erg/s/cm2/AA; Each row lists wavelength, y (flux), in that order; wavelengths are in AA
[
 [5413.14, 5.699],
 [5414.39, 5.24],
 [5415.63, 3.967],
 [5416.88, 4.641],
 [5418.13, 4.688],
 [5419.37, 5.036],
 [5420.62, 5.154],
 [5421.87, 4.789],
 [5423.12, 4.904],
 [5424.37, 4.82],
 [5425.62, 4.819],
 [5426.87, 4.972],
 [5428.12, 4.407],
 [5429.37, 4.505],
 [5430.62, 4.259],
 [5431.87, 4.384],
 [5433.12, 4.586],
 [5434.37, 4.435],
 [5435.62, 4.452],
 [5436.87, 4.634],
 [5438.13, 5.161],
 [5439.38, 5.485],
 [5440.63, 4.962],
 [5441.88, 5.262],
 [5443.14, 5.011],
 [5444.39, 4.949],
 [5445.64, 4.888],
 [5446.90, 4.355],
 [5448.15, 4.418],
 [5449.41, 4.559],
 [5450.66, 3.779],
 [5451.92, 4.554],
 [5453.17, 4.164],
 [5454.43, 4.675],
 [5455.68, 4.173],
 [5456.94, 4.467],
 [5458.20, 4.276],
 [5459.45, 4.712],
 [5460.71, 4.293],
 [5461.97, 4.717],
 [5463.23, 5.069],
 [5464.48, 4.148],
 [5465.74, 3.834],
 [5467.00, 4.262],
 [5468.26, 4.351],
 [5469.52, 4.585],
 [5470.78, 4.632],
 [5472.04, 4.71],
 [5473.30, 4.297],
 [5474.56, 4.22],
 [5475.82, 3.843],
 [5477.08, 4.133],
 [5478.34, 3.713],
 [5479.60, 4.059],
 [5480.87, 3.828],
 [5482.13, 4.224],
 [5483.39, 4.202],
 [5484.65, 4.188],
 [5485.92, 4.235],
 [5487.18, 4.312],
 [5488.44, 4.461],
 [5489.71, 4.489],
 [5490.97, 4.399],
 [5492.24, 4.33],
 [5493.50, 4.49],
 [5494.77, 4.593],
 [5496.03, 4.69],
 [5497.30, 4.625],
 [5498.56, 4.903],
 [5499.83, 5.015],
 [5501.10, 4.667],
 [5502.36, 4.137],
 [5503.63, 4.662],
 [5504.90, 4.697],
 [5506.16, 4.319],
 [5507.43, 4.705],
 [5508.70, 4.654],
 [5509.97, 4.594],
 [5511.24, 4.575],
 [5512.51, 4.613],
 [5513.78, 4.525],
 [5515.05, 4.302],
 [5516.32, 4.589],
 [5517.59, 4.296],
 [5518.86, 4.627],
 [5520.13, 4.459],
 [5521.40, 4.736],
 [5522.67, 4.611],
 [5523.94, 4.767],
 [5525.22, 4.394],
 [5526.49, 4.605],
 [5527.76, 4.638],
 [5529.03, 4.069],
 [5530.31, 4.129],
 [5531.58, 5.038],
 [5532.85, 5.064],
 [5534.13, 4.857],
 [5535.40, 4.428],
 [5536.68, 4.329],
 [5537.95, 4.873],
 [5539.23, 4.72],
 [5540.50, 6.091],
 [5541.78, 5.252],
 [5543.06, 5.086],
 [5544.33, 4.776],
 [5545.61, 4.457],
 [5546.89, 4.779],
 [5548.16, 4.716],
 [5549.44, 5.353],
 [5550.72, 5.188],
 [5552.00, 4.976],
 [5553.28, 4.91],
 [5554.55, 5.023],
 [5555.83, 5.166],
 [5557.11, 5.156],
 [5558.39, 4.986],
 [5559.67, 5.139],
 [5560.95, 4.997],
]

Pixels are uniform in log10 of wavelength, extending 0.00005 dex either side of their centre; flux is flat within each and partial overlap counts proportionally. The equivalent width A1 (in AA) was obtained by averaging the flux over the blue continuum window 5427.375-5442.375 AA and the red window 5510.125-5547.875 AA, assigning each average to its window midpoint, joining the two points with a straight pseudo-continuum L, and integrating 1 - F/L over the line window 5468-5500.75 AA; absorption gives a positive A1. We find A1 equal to 2.3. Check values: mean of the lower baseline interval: 4.71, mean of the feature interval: 4.37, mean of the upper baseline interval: 4.68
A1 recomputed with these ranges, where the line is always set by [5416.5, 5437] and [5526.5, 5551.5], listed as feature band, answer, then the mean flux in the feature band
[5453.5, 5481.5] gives 2.5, 4.32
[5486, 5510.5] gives 1.1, 4.56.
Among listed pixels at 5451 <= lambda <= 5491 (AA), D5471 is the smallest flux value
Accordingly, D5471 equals 3.713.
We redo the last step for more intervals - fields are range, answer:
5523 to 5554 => 4.069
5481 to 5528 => 4.137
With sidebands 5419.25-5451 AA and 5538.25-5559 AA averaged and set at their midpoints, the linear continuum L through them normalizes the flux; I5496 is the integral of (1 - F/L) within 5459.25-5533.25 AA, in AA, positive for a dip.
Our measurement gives 6.68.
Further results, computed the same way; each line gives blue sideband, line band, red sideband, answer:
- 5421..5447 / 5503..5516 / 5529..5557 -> 0.8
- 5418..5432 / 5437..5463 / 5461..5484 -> -0.9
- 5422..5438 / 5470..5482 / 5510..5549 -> 1.2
